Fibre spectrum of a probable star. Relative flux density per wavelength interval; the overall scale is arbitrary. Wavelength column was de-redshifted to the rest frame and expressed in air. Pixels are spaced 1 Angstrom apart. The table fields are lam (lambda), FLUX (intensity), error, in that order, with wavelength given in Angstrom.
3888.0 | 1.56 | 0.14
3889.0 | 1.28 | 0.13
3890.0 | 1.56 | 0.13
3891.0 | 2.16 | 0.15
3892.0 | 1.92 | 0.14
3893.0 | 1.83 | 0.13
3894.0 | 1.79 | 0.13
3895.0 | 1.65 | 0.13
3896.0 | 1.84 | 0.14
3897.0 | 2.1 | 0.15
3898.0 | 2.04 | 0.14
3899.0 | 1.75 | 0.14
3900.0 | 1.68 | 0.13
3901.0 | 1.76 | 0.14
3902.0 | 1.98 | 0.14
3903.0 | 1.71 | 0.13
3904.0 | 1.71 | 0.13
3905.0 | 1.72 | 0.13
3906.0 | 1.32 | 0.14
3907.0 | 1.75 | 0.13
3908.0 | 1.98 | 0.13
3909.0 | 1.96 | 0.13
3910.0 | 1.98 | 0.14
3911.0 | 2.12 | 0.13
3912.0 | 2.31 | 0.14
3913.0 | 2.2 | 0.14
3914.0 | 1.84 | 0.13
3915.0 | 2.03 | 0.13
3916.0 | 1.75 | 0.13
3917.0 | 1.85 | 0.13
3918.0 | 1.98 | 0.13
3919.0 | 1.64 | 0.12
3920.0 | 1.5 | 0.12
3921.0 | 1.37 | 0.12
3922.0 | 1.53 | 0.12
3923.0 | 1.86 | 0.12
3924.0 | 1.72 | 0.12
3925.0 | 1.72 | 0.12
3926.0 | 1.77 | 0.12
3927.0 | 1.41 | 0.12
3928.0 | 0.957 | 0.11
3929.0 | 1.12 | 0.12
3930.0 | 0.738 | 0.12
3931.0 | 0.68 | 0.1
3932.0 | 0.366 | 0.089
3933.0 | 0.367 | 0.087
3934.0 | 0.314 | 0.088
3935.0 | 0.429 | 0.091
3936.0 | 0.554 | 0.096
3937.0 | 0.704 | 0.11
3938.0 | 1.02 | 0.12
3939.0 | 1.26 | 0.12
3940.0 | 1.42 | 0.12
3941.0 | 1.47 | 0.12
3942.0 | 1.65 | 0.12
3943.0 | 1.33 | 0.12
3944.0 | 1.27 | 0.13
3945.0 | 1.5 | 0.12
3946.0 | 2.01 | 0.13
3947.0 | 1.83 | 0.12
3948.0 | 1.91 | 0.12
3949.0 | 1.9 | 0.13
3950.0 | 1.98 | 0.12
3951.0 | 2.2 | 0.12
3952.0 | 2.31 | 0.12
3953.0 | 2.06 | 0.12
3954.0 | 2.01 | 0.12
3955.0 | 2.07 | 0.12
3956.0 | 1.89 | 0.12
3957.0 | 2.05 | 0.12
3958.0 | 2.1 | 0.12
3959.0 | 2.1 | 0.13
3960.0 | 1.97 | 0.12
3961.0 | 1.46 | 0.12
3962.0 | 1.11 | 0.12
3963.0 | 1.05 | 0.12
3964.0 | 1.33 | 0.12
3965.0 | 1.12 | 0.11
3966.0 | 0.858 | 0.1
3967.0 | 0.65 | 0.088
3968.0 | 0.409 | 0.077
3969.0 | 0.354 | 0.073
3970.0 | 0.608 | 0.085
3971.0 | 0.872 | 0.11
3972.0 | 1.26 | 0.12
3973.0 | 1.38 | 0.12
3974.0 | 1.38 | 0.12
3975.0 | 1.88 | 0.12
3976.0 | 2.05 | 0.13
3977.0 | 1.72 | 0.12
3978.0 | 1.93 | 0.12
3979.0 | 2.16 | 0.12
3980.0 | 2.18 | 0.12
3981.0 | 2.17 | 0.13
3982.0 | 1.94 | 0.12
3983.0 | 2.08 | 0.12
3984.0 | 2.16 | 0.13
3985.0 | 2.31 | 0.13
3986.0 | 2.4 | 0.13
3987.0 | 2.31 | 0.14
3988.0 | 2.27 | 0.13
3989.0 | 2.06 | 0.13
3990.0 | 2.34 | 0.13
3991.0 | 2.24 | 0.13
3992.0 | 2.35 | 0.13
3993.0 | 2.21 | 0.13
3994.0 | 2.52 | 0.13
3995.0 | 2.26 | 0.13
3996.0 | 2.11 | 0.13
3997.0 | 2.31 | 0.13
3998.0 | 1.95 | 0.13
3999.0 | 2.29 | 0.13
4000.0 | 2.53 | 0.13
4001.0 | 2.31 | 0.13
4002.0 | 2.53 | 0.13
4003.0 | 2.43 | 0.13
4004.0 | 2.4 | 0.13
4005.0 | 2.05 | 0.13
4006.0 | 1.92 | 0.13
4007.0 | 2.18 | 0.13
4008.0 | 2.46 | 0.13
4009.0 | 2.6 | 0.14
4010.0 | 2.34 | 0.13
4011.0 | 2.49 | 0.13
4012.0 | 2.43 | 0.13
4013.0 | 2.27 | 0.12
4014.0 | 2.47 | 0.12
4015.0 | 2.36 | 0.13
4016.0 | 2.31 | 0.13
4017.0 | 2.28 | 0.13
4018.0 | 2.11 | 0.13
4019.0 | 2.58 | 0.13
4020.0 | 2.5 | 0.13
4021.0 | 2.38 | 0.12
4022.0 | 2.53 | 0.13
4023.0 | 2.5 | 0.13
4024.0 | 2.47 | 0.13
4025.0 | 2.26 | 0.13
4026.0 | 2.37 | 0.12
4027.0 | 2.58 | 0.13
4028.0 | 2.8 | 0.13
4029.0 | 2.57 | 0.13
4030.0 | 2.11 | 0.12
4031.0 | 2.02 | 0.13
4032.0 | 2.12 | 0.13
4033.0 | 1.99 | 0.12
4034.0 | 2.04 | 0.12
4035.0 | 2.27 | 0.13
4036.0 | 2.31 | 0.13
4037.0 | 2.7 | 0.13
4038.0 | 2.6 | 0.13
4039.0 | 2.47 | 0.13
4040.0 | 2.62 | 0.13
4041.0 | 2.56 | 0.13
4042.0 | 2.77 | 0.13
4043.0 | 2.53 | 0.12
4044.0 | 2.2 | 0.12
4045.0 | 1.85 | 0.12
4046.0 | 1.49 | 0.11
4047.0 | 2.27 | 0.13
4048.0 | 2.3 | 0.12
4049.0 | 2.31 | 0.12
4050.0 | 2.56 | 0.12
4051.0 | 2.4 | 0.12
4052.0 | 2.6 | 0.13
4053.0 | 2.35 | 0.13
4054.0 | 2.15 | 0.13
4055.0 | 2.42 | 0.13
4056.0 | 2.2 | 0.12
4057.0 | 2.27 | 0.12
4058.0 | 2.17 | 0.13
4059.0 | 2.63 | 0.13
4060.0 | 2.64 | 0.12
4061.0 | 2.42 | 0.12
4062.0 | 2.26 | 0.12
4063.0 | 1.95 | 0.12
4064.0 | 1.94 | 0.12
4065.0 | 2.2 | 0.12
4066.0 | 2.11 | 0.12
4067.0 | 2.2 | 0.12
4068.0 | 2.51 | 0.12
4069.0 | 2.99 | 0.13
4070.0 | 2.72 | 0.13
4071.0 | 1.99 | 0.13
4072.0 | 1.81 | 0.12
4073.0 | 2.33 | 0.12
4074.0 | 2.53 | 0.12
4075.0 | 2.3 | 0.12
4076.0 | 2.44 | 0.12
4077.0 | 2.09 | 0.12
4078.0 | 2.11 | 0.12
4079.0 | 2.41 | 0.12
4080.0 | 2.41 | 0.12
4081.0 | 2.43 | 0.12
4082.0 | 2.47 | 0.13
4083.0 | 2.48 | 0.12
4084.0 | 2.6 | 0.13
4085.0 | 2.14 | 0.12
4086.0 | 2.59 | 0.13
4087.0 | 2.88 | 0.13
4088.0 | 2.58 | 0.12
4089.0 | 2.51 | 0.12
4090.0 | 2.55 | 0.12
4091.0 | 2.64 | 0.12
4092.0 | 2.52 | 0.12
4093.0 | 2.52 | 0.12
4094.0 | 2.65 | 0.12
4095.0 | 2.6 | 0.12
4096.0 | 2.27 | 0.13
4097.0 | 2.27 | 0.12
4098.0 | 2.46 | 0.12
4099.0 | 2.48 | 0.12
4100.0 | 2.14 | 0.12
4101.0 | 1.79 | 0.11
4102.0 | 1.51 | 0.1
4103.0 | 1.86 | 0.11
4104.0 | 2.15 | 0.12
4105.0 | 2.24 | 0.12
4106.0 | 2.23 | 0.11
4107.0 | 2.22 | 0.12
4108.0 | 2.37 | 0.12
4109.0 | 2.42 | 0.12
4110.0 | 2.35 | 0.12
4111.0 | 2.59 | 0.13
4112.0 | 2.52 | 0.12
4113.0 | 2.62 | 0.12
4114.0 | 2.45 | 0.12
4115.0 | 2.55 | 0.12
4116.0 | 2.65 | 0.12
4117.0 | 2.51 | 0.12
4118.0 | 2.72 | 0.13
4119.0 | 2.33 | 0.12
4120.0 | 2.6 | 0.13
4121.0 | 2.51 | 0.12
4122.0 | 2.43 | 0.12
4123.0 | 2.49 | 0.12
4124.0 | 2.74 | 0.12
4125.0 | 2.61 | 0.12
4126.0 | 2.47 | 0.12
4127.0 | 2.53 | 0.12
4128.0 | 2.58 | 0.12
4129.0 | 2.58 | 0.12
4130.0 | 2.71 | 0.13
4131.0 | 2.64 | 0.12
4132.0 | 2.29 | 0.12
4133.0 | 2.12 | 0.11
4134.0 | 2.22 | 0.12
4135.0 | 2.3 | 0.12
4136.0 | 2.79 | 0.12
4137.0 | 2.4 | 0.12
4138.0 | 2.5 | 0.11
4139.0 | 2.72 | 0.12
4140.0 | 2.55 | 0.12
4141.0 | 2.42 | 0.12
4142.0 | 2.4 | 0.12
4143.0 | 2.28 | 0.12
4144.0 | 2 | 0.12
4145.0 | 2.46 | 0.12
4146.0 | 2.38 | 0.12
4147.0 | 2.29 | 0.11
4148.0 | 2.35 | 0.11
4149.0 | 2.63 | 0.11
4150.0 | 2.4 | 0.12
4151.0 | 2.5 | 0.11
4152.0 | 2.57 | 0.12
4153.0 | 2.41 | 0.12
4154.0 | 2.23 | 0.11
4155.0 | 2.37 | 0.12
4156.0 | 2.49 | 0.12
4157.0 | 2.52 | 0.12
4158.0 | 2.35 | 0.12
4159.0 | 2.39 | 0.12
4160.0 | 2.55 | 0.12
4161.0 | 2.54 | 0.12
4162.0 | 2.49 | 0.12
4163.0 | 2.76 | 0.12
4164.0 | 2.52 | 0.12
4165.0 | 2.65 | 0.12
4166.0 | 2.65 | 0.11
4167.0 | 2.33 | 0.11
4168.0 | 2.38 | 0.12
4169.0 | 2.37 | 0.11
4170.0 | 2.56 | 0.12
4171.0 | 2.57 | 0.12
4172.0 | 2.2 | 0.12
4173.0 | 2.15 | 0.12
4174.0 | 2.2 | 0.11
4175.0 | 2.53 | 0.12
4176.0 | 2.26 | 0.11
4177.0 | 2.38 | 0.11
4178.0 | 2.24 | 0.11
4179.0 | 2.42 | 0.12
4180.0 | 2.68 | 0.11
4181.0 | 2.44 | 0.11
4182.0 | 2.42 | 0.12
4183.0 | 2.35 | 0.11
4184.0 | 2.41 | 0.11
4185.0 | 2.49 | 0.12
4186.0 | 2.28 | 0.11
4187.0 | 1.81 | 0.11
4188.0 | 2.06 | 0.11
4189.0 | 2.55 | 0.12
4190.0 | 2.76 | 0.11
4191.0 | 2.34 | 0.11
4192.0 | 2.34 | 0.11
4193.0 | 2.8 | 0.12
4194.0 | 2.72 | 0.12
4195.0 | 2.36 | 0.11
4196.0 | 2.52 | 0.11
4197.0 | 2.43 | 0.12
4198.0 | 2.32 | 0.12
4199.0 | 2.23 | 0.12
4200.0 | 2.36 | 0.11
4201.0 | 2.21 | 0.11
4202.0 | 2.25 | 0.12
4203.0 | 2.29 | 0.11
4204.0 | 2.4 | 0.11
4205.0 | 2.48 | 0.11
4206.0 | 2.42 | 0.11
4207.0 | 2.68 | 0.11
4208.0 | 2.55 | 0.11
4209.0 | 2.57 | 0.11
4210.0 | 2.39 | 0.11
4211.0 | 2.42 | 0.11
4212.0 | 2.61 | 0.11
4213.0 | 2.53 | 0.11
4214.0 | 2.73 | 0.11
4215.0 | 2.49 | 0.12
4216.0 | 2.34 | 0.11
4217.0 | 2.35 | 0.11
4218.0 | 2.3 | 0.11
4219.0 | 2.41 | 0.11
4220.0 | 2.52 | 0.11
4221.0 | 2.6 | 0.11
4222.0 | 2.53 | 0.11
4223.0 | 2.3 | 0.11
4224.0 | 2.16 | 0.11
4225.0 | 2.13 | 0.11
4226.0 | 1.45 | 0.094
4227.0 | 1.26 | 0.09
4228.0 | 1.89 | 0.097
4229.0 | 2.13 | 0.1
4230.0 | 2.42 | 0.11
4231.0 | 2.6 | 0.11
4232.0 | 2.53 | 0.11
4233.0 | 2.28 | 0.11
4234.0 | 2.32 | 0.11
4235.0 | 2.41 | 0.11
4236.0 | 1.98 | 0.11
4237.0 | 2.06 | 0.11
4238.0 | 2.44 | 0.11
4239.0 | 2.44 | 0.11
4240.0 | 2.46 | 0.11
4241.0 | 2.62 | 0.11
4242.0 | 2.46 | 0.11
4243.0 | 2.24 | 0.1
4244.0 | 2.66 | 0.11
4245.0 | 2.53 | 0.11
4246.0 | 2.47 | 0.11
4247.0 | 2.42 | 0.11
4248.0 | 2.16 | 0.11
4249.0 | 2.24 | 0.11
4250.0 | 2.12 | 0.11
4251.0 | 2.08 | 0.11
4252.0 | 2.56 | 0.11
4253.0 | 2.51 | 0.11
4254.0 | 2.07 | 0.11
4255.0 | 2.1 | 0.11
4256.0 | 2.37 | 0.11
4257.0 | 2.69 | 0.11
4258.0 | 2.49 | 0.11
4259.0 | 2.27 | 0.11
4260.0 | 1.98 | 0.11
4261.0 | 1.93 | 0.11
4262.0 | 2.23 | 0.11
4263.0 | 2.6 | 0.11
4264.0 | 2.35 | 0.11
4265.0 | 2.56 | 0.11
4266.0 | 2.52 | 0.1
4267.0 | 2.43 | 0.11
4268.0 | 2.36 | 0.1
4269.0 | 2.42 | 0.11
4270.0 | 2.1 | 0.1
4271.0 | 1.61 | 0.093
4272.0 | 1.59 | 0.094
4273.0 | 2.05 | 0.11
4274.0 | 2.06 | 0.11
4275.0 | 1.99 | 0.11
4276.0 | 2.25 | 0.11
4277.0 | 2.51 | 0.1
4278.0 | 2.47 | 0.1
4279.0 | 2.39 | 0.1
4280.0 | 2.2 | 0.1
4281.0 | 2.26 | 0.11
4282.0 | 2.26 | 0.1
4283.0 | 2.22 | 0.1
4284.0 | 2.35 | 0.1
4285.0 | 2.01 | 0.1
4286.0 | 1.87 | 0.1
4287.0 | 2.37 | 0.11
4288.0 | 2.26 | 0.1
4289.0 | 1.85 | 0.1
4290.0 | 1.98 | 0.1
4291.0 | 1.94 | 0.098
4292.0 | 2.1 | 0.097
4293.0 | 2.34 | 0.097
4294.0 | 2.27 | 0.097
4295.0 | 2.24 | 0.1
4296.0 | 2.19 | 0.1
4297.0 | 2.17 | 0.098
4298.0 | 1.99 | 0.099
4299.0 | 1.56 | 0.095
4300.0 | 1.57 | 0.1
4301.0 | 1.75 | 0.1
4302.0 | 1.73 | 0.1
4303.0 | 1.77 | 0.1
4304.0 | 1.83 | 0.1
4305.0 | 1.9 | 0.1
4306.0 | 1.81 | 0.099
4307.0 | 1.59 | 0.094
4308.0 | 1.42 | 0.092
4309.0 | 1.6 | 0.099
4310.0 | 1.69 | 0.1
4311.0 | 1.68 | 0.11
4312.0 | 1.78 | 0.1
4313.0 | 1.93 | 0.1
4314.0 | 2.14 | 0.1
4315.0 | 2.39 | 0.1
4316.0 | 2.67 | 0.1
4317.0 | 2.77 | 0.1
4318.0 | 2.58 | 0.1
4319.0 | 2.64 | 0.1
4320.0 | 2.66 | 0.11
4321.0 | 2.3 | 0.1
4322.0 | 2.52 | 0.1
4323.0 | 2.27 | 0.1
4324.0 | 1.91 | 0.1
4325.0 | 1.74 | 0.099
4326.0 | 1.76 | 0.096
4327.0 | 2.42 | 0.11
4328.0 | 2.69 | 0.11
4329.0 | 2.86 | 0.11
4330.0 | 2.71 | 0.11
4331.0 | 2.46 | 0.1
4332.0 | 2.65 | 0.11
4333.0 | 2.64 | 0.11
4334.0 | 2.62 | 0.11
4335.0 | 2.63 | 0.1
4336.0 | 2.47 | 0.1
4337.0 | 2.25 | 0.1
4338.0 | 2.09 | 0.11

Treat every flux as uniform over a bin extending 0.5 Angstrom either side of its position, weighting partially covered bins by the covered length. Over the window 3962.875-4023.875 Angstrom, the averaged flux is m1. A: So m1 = 2.02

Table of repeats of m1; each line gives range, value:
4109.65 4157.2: 2.47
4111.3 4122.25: 2.54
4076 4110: 2.35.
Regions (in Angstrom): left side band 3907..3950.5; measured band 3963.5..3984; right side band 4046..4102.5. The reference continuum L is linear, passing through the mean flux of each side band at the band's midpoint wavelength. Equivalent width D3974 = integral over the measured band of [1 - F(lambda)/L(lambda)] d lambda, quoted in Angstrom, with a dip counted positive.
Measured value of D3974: 3.8 Angstrom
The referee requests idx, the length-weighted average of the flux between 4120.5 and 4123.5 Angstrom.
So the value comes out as 2.48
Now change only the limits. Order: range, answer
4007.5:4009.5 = 2.53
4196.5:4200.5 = 2.33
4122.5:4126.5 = 2.58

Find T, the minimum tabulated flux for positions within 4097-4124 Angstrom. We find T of 1.51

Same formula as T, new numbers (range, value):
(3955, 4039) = 0.354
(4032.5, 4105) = 1.49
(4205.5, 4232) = 1.26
